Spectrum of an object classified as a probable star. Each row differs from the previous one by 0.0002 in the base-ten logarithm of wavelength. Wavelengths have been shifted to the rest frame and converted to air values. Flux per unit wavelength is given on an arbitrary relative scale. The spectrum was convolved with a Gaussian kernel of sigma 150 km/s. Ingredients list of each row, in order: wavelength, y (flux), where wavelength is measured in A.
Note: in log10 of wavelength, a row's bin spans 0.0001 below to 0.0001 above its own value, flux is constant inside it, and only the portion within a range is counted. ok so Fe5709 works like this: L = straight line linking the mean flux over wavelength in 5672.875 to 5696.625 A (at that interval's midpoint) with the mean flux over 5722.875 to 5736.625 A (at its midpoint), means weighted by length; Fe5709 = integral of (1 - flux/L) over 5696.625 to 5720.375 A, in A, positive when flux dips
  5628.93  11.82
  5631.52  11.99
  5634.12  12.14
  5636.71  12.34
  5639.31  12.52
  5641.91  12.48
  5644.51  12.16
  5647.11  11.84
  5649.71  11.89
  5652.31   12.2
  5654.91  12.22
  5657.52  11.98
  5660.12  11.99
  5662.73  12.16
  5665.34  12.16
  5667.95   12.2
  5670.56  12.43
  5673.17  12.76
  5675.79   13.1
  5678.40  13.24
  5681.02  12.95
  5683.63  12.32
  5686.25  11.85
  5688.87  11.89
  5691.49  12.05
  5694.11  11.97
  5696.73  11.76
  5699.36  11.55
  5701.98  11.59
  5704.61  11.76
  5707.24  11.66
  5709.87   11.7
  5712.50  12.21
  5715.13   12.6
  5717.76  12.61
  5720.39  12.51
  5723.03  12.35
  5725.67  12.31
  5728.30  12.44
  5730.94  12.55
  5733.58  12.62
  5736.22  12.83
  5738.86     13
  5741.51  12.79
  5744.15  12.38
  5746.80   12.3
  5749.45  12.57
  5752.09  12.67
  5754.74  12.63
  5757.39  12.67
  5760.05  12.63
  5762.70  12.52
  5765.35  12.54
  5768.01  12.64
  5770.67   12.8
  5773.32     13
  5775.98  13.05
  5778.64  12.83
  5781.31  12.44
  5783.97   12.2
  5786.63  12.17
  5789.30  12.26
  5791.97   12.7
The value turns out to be 0.9 A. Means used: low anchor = 12.4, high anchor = 12.5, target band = 12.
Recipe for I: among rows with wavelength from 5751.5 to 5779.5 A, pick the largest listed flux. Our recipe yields 13.05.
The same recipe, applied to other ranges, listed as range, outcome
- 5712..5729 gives 12.61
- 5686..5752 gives 13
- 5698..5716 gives 12.6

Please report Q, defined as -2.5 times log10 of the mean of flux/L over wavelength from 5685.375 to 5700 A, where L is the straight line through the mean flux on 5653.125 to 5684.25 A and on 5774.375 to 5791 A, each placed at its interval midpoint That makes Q 0.05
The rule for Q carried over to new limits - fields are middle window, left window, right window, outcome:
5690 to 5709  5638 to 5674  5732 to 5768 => 0.06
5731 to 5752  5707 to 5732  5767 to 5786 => -0.02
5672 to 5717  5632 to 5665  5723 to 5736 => 0.02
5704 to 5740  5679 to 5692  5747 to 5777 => 0.01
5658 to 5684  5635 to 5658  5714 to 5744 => -0.02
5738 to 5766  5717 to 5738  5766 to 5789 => 0.00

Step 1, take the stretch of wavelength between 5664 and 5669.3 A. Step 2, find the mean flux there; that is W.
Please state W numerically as 12.2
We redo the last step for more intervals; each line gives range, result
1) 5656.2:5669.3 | 12.1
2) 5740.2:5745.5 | 12.6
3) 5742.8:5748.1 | 12.3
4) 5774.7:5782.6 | 12.8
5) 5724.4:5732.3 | 12.4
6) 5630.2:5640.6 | 12.2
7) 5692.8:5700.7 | 11.8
